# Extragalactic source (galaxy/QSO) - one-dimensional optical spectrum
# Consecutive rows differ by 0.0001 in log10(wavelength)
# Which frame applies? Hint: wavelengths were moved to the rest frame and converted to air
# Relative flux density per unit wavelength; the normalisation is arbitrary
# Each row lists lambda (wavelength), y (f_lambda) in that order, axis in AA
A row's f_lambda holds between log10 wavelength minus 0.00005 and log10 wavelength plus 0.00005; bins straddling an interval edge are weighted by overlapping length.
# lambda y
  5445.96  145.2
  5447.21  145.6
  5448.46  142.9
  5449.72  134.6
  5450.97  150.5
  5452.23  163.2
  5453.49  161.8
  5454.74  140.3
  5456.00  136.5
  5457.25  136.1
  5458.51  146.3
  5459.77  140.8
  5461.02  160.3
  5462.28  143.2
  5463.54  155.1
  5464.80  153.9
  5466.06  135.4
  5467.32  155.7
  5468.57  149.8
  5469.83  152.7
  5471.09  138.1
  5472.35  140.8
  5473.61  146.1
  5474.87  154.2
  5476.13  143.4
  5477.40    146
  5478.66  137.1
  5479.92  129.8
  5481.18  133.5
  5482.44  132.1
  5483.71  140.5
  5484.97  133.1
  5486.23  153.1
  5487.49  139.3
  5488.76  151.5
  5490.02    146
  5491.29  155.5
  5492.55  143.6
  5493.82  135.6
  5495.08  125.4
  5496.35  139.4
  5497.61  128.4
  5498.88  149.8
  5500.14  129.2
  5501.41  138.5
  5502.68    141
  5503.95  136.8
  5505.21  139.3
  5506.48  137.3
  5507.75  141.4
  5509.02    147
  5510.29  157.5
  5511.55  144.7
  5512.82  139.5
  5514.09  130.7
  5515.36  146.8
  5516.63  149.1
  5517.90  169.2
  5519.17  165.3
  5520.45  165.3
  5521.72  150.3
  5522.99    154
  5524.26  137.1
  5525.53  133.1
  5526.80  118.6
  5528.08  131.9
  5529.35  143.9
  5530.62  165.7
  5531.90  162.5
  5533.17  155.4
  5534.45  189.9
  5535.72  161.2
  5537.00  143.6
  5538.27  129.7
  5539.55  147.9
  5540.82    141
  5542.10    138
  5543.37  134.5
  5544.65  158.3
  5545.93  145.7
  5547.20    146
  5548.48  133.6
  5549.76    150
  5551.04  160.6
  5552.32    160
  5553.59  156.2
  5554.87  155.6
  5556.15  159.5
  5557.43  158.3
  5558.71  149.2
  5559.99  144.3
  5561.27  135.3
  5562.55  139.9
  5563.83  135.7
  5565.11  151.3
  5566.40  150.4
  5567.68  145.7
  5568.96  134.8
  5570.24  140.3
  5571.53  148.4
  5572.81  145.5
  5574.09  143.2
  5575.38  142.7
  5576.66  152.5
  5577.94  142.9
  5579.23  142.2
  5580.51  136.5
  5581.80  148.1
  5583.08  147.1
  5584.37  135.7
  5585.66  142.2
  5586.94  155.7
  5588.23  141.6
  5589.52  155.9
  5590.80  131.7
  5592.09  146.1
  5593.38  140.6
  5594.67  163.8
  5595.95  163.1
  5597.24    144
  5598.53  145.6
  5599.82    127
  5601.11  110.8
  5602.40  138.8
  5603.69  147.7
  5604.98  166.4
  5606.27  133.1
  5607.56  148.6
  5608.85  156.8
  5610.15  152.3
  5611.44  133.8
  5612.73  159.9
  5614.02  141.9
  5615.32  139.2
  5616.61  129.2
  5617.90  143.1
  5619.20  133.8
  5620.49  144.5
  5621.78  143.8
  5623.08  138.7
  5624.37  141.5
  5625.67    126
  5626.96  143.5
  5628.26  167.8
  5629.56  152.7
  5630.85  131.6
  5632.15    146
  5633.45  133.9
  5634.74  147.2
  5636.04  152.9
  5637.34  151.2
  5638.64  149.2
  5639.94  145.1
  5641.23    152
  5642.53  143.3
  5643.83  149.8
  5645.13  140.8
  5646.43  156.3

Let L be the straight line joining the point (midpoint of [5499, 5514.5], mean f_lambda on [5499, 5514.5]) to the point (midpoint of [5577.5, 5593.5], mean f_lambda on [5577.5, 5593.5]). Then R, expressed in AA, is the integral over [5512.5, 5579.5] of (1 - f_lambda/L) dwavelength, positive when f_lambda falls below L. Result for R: -2.7 AA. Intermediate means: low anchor 141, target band 148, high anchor 144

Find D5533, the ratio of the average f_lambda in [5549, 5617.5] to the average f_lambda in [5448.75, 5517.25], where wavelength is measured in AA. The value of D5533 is 1.02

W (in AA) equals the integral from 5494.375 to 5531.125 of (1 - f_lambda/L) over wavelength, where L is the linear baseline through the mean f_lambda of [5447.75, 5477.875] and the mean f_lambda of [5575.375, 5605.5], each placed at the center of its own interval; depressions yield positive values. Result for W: 0.7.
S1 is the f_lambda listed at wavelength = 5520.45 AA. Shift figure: 165.3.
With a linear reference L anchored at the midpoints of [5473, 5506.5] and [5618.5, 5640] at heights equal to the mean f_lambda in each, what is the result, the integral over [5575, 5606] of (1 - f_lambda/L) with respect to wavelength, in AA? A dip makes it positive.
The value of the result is -0.3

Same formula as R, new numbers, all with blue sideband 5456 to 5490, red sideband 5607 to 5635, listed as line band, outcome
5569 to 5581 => 0.01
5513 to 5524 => -0.67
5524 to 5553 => -0.75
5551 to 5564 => -0.62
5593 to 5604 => 0.09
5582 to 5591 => -0.10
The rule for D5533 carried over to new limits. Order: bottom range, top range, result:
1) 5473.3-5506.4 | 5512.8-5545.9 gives 1.06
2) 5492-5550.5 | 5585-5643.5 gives 1.00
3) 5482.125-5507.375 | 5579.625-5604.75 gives 1.03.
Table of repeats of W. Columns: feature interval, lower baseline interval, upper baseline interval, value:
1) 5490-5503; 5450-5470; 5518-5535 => 0.99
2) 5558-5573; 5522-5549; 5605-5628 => 0.17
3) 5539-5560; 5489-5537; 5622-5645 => -0.52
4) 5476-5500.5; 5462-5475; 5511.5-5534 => 1.36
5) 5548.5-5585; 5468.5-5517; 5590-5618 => -0.90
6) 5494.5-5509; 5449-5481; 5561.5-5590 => 0.79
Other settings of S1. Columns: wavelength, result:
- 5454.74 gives 140.3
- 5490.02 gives 146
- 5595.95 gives 163.1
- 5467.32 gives 155.7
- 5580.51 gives 136.5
